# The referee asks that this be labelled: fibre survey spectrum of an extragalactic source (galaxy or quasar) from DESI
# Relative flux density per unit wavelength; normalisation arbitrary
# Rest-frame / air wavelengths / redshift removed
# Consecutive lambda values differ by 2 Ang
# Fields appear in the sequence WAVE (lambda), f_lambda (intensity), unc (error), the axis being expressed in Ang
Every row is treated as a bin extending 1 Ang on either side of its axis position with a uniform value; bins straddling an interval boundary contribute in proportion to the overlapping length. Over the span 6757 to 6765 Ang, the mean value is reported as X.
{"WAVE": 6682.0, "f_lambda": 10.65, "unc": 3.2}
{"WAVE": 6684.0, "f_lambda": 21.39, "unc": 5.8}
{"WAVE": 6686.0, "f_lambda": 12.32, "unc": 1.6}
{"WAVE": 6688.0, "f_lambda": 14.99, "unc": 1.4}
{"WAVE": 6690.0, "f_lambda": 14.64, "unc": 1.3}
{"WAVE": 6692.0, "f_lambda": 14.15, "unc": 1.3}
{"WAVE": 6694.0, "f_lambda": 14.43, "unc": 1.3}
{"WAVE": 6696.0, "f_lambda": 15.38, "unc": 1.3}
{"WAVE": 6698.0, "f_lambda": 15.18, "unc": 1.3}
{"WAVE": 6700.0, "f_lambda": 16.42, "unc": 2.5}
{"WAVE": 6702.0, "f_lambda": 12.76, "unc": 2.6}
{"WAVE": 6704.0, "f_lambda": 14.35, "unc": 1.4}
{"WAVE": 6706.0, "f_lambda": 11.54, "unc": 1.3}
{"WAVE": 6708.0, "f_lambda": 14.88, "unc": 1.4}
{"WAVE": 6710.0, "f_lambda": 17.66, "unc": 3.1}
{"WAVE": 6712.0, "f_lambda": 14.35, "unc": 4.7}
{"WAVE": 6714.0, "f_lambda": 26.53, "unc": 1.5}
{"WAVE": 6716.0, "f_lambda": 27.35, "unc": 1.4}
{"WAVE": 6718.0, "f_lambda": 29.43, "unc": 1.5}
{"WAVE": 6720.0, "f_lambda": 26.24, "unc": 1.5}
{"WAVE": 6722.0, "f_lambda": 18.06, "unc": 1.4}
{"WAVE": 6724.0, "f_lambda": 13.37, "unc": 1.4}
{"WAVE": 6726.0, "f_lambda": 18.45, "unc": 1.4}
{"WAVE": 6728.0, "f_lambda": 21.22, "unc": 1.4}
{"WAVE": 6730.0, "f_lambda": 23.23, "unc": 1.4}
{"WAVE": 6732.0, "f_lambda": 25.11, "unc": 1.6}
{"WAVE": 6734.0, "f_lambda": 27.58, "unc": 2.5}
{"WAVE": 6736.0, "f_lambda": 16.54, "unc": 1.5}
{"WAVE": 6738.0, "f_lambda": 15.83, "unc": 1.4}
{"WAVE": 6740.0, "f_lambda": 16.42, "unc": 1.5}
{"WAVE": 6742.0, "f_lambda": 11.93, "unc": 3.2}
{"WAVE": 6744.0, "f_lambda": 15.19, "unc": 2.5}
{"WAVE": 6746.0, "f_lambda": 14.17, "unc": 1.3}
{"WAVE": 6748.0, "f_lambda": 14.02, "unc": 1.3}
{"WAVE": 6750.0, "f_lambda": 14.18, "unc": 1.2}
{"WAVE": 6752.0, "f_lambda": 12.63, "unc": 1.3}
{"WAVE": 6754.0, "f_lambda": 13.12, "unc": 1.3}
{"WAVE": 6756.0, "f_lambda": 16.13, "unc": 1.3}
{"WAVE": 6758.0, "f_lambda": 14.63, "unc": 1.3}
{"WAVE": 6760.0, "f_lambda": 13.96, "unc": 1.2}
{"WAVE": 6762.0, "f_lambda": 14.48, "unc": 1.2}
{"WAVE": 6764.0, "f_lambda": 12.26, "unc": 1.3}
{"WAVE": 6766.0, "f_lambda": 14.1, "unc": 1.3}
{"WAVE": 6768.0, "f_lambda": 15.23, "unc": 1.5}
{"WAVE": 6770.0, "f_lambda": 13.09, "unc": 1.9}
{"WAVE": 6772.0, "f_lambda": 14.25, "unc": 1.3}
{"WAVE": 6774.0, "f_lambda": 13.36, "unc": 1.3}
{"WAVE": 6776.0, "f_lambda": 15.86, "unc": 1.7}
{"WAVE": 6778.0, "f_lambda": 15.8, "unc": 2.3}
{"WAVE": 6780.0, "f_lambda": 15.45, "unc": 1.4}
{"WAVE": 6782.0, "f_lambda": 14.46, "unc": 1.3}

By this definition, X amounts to 13.8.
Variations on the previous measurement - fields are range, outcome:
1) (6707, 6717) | 20.2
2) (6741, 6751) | 13.9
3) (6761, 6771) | 13.8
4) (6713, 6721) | 27.4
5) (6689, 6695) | 14.4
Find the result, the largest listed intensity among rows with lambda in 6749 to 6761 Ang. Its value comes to 16.13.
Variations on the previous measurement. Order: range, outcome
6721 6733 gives 25.11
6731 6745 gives 27.58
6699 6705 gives 16.42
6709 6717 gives 27.35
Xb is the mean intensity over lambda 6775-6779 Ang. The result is 15.8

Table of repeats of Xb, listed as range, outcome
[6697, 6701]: 15.8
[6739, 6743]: 14.2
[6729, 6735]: 25.3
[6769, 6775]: 13.6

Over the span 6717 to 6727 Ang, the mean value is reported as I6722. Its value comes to 21.1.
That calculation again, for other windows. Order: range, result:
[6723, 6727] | 15.9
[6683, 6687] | 16.9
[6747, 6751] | 14.1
